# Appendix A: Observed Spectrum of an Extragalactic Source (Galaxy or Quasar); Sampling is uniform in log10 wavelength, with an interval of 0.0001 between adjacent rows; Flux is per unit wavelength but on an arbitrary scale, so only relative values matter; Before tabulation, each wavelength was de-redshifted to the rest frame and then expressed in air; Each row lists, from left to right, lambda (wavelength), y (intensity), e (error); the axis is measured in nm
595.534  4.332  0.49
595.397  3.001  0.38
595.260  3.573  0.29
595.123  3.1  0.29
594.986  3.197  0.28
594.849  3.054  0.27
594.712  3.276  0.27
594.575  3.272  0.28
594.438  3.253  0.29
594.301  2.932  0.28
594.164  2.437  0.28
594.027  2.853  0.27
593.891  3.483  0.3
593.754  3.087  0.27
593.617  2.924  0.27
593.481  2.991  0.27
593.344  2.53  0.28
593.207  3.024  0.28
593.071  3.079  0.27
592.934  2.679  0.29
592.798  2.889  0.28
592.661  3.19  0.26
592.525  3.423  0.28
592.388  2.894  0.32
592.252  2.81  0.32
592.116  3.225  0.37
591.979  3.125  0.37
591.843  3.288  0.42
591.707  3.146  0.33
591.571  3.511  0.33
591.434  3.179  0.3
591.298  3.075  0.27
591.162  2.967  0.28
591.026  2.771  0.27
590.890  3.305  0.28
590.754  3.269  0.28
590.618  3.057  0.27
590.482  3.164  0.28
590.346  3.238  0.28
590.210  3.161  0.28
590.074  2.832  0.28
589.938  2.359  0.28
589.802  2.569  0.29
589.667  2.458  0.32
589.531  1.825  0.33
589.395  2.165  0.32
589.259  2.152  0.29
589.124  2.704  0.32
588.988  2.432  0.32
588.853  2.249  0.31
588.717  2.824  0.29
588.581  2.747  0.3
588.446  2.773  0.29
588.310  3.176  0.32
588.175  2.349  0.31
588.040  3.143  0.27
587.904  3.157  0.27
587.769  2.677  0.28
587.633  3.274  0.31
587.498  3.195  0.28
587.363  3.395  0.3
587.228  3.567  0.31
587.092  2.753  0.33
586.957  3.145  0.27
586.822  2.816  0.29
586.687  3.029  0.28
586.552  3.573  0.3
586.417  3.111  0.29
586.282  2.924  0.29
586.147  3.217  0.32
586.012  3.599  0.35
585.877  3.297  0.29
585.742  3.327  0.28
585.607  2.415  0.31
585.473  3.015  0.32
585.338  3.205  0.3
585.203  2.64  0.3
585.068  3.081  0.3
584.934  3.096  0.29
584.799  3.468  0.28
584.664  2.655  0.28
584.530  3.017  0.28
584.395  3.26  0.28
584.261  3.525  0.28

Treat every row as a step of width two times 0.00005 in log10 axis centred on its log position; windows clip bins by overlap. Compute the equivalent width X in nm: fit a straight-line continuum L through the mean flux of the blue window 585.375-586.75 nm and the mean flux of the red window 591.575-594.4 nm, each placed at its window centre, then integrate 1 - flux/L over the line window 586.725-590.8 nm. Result 0.37 nm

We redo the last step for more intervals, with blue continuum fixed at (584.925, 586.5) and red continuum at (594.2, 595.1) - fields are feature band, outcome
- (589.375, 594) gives 0.22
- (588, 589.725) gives 0.32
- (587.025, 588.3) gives 0.01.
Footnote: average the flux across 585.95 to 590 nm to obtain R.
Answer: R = 2.84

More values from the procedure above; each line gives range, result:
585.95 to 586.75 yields 3.24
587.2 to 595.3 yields 2.95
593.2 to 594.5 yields 2.95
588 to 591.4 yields 2.75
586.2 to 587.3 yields 3.12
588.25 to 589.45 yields 2.58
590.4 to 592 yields 3.16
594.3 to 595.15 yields 3.17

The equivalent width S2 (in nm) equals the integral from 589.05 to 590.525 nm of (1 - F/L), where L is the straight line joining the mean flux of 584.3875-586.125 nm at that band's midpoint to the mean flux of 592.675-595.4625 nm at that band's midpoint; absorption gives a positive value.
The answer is 0.22 nm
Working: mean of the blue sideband 3.08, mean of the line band 2.59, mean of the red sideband 3.03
